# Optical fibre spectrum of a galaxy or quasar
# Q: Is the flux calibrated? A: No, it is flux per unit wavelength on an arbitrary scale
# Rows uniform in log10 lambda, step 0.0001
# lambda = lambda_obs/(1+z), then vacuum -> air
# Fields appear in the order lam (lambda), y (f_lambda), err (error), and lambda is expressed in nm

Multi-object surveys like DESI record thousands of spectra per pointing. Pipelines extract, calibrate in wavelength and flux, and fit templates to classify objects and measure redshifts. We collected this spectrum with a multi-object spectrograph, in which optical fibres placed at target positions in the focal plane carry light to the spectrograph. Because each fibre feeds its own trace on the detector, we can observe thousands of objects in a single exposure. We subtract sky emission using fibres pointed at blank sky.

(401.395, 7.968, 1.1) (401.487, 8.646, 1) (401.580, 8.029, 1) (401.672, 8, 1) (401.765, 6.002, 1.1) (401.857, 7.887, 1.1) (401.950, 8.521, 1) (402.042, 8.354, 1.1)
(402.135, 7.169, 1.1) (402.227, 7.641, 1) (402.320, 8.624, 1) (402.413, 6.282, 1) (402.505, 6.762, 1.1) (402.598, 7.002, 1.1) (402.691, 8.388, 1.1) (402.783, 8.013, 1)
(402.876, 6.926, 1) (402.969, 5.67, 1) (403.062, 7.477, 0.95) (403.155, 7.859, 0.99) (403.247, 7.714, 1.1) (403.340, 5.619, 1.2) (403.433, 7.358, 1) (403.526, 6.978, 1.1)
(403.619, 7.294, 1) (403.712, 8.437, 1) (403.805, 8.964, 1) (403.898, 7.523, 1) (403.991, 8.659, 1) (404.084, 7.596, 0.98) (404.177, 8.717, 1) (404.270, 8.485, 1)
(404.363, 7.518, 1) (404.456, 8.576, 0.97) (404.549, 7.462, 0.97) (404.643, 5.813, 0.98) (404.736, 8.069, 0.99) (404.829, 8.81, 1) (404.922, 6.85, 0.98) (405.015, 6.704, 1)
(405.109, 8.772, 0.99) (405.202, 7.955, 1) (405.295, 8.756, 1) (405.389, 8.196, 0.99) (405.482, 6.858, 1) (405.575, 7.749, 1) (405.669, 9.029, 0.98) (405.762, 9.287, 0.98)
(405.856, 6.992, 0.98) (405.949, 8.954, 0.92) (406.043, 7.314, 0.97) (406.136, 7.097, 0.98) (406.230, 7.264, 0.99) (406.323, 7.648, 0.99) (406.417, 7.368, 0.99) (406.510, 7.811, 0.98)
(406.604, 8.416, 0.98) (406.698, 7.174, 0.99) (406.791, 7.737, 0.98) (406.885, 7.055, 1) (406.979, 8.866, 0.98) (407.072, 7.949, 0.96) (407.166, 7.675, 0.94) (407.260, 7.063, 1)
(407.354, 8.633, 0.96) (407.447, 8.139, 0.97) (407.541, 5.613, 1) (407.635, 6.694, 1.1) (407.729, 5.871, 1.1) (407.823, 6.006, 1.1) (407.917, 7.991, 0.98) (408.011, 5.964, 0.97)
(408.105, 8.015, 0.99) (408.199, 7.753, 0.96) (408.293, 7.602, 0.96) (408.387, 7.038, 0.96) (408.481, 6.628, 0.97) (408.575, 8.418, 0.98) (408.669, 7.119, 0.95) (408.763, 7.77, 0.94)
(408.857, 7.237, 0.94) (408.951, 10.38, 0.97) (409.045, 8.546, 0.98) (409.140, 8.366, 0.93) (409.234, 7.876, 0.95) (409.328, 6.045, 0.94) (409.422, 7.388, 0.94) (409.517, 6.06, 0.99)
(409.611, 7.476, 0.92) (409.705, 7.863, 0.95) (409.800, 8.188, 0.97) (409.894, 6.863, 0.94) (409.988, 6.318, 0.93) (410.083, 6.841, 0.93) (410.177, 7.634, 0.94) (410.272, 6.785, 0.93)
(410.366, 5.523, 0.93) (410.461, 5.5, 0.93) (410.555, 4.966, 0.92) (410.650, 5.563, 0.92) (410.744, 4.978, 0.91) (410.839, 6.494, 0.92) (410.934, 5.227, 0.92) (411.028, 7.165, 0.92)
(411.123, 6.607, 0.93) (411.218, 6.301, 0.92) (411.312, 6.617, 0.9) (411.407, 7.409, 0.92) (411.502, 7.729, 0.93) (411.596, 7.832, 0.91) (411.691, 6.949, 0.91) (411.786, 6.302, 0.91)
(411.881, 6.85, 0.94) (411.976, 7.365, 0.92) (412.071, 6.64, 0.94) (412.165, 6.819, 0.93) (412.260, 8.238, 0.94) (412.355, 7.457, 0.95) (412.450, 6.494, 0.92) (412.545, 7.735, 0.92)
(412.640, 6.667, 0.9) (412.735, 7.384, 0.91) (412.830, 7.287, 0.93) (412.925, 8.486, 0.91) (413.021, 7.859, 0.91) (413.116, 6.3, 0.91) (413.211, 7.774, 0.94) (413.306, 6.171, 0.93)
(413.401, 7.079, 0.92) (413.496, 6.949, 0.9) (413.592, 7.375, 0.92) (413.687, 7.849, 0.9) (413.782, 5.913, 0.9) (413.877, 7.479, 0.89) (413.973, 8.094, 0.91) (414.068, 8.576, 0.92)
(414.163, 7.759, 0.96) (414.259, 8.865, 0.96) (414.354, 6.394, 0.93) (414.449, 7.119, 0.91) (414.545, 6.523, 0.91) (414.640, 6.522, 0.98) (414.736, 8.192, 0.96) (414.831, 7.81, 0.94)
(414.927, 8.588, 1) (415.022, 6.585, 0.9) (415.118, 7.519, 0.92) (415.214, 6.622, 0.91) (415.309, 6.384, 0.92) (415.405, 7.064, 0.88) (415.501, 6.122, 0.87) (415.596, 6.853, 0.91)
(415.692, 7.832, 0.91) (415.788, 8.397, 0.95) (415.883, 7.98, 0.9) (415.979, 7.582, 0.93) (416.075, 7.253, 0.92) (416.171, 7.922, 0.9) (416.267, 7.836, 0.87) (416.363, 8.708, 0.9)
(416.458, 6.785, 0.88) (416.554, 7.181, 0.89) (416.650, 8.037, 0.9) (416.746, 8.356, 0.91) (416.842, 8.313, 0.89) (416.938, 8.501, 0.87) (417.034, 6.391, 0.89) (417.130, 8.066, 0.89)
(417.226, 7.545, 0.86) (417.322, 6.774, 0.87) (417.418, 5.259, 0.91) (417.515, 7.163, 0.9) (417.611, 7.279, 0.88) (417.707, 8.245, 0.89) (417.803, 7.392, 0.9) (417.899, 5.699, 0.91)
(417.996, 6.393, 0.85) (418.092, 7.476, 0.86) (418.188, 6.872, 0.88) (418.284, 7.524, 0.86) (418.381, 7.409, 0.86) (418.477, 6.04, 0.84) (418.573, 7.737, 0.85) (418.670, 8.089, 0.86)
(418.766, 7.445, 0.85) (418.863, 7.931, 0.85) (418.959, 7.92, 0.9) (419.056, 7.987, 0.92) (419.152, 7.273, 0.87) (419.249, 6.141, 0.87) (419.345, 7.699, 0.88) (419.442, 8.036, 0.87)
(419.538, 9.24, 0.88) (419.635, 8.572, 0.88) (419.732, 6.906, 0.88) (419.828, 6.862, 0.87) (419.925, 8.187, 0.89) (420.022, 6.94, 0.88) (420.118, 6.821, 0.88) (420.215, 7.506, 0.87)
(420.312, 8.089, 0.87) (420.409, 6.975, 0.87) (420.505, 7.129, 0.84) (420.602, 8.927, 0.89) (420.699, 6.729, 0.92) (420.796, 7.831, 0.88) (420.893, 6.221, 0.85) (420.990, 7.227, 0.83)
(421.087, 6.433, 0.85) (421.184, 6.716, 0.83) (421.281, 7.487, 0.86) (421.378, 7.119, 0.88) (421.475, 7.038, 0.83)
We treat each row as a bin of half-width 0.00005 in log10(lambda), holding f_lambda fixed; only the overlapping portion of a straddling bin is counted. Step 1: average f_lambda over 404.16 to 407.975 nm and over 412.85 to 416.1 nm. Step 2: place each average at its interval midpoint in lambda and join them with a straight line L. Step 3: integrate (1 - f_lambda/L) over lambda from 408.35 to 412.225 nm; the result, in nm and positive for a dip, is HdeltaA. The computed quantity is 0.28 nm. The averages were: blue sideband 7.67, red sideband 7.35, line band 6.97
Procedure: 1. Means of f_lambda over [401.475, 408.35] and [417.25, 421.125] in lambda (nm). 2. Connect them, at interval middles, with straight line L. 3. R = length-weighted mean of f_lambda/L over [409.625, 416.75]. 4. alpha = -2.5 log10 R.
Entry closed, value 0.05 mag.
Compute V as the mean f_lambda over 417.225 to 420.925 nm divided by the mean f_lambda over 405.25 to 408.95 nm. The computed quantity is 1.0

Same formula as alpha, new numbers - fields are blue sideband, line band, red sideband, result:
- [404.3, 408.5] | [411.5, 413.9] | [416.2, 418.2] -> 0.040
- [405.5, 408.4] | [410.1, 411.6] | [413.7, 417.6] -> 0.176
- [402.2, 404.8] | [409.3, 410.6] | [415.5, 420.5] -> 0.127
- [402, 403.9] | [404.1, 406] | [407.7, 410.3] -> -0.079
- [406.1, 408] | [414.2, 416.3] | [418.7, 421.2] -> 0.011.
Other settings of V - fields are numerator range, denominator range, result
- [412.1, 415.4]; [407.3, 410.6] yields 1.02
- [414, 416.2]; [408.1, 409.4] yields 0.96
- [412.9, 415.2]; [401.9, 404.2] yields 0.98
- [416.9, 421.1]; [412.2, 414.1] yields 1.00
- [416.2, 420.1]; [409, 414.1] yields 1.06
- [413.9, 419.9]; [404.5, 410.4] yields 0.99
